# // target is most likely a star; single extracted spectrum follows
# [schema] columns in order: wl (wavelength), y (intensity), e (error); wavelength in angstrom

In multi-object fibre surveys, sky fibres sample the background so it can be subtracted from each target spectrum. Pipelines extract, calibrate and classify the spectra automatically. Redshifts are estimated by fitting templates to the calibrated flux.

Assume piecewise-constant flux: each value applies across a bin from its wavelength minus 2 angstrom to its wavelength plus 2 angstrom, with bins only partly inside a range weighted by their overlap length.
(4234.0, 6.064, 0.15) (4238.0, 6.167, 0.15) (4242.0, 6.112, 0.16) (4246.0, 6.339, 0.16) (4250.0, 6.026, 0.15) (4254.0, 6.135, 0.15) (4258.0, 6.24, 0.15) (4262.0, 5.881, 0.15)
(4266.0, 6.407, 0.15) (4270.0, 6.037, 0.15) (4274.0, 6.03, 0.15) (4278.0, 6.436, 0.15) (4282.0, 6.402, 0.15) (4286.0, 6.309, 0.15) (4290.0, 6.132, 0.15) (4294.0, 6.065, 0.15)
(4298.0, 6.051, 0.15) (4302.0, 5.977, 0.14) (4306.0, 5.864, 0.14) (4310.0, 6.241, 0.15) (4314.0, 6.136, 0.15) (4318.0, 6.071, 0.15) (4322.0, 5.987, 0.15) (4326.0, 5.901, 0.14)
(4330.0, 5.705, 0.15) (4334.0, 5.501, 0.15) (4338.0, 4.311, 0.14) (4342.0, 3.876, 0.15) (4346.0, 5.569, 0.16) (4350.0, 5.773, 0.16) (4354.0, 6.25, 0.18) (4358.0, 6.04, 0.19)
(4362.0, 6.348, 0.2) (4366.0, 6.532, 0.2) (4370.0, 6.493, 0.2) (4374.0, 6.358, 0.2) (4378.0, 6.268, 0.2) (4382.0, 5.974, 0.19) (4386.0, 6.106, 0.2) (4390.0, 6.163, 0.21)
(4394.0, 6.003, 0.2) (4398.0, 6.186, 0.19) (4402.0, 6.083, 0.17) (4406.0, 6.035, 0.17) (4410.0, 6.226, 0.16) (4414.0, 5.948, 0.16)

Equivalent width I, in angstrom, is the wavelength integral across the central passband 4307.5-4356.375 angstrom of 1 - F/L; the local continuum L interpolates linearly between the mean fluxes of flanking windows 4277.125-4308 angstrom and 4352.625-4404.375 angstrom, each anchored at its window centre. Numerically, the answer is 4.4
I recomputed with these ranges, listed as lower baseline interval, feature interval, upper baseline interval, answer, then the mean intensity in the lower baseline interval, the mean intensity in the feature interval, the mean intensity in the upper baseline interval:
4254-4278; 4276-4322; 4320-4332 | -1.2 angstrom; 6.15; 6.15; 5.86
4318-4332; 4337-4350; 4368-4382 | 2.7 angstrom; 5.89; 4.79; 6.32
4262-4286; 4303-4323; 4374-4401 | 0.5 angstrom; 6.23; 6.06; 6.13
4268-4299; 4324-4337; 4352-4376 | 1.4 angstrom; 6.19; 5.6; 6.34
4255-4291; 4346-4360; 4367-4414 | 0.5 angstrom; 6.21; 5.96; 6.17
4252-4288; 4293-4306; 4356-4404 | 0.4 angstrom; 6.21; 6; 6.21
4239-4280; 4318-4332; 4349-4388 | 0.7 angstrom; 6.16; 5.89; 6.23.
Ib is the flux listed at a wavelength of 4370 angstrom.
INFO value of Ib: 6.493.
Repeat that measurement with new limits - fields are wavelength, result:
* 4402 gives 6.083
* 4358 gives 6.04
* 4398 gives 6.186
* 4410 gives 6.226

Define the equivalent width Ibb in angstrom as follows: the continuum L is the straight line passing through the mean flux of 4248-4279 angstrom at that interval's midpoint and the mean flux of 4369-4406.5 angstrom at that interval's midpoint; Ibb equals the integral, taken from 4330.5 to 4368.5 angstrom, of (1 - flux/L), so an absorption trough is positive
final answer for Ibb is 3.5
